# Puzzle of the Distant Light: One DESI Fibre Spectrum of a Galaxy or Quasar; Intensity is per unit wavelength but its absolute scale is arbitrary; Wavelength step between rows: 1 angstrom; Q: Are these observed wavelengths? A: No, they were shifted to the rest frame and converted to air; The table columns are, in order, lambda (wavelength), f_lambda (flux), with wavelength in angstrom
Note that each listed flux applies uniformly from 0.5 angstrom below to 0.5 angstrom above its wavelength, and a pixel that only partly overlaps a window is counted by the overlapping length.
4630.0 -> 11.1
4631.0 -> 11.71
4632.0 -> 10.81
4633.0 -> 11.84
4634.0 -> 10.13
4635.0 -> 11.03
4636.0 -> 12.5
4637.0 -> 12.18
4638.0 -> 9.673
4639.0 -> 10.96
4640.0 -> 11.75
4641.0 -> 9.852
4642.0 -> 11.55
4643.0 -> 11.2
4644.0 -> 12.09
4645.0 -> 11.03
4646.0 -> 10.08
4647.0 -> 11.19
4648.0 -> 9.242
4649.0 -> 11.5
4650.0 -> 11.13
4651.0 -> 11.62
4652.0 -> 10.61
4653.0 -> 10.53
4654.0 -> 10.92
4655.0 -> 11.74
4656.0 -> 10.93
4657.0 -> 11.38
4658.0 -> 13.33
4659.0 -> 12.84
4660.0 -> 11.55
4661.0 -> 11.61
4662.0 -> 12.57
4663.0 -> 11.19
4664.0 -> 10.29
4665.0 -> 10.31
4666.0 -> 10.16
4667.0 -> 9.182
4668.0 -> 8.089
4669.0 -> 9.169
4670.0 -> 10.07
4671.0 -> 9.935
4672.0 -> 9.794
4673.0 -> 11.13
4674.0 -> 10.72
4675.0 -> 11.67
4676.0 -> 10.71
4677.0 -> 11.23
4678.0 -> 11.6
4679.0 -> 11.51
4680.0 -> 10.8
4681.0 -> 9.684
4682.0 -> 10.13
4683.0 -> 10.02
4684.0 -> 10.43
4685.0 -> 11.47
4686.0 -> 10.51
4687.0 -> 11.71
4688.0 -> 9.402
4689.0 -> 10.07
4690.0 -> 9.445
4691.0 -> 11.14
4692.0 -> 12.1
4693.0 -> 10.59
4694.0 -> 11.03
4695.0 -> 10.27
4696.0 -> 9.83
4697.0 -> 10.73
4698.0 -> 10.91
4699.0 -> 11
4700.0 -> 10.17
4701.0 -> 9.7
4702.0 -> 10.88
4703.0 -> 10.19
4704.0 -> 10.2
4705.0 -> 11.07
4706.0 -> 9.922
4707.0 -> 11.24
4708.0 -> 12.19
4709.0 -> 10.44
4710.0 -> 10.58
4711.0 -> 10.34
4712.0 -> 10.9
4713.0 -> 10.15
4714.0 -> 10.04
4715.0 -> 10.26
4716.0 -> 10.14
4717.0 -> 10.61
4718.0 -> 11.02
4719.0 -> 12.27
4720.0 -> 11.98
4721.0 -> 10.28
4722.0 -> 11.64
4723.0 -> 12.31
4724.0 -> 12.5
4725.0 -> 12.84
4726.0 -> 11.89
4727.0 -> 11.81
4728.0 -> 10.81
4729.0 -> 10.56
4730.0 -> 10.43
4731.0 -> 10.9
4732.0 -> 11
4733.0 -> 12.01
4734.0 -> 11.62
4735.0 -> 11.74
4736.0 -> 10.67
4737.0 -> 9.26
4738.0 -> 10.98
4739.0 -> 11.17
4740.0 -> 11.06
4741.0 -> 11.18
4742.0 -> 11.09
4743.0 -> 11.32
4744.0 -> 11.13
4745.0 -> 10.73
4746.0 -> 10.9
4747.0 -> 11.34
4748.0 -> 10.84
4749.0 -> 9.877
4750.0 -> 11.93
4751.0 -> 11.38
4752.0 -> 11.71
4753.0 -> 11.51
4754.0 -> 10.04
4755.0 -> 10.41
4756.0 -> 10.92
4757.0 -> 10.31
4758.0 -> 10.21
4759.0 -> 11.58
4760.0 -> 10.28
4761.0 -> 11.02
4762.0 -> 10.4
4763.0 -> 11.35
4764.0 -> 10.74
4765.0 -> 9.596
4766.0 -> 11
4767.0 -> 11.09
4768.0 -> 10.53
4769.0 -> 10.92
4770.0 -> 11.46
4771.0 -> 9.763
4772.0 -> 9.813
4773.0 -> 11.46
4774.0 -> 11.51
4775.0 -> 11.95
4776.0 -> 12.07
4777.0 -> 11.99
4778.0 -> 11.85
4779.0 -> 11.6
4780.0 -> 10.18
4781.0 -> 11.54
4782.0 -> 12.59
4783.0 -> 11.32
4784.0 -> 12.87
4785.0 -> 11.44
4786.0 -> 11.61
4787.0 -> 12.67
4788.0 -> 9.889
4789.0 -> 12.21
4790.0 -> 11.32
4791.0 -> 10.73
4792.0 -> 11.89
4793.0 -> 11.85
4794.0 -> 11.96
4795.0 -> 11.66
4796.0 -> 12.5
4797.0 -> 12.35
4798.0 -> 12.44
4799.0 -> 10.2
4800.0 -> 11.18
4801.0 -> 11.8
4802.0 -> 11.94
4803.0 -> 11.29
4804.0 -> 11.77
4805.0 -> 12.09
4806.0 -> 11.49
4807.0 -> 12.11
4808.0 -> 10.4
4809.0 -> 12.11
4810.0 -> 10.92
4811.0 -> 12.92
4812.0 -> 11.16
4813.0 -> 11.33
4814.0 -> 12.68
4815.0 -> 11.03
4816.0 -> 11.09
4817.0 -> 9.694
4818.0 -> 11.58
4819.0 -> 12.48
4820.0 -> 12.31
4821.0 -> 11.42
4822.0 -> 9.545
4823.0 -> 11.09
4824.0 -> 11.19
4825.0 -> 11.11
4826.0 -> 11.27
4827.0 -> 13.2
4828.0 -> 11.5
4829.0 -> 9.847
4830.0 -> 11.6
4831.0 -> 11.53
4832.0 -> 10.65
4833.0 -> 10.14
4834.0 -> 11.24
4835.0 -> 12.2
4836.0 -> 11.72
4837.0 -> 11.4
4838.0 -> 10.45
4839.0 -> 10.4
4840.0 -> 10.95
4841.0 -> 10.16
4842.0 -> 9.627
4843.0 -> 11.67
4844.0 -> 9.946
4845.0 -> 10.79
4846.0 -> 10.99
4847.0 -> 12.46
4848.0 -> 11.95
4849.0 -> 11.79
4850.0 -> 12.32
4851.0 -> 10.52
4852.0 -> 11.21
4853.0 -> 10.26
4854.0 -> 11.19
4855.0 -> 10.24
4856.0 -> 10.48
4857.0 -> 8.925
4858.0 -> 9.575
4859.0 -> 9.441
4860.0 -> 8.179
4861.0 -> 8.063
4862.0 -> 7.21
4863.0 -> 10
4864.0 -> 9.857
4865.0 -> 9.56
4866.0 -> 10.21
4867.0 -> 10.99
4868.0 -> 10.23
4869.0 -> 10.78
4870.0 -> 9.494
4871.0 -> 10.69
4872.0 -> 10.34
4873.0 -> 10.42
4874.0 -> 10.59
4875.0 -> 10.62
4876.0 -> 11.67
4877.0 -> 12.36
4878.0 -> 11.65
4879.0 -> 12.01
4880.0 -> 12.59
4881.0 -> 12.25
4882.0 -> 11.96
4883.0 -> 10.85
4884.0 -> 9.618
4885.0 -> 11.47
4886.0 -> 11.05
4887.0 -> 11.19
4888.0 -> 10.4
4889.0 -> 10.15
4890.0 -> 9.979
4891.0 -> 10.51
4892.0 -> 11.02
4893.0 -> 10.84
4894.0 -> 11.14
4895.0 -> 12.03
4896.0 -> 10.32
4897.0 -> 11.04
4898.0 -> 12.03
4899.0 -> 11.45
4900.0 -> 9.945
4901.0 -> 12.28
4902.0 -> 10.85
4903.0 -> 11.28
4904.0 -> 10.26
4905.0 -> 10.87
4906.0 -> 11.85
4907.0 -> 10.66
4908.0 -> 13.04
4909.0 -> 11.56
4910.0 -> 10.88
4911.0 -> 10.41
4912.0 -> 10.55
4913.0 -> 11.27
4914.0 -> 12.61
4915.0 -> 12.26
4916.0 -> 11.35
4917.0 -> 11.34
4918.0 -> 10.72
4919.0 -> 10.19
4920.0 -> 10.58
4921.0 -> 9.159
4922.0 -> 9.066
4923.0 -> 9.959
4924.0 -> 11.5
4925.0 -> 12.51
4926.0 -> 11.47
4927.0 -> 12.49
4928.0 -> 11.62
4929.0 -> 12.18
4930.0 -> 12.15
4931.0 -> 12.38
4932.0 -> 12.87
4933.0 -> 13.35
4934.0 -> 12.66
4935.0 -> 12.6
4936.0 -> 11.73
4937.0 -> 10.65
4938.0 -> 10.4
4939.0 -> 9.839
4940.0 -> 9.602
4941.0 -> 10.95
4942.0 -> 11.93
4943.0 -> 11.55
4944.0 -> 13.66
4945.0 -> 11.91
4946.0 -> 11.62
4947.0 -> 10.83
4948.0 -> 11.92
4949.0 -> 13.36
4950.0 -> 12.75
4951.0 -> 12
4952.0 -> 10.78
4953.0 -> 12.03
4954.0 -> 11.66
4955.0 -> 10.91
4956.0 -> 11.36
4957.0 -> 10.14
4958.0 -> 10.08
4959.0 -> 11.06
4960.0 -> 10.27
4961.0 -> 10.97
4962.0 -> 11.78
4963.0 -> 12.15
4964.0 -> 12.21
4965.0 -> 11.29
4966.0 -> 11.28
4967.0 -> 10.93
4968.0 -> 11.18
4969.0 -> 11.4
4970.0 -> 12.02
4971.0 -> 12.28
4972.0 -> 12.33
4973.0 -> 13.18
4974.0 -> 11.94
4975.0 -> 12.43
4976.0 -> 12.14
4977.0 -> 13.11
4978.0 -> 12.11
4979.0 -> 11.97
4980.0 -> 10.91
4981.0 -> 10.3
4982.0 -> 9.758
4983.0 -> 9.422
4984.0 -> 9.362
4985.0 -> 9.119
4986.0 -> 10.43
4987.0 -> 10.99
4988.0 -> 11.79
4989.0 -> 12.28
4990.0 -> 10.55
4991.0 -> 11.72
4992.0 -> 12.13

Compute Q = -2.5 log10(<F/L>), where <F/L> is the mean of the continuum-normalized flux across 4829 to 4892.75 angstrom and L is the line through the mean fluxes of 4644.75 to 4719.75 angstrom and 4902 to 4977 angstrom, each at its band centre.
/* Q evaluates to 0.056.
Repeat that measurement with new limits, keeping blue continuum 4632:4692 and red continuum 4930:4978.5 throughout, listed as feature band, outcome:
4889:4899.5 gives 0.05 mag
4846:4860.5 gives 0.08 mag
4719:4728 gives -0.08 mag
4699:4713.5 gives 0.04 mag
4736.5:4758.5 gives 0.02 mag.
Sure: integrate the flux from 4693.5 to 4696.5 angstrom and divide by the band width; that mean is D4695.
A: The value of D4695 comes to 10.4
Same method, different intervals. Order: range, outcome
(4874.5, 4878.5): 11.6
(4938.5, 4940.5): 9.72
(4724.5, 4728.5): 11.8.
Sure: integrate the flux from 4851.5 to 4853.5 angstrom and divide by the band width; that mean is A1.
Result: 10.7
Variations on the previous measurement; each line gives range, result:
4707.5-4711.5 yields 10.9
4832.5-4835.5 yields 11.2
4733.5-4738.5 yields 10.9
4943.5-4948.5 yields 12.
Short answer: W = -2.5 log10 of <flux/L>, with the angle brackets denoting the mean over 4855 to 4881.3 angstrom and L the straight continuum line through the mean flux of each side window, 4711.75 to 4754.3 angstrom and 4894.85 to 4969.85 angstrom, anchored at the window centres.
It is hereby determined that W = 0.10 mag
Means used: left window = 11.1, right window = 11.4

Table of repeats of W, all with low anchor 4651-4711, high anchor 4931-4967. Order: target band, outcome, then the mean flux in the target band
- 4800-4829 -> -0.033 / 11.5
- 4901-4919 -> 0.015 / 11.3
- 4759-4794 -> -0.024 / 11.3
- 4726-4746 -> -0.015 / 11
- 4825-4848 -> 0.010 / 11.1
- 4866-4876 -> 0.080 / 10.5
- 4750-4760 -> 0.004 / 10.9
